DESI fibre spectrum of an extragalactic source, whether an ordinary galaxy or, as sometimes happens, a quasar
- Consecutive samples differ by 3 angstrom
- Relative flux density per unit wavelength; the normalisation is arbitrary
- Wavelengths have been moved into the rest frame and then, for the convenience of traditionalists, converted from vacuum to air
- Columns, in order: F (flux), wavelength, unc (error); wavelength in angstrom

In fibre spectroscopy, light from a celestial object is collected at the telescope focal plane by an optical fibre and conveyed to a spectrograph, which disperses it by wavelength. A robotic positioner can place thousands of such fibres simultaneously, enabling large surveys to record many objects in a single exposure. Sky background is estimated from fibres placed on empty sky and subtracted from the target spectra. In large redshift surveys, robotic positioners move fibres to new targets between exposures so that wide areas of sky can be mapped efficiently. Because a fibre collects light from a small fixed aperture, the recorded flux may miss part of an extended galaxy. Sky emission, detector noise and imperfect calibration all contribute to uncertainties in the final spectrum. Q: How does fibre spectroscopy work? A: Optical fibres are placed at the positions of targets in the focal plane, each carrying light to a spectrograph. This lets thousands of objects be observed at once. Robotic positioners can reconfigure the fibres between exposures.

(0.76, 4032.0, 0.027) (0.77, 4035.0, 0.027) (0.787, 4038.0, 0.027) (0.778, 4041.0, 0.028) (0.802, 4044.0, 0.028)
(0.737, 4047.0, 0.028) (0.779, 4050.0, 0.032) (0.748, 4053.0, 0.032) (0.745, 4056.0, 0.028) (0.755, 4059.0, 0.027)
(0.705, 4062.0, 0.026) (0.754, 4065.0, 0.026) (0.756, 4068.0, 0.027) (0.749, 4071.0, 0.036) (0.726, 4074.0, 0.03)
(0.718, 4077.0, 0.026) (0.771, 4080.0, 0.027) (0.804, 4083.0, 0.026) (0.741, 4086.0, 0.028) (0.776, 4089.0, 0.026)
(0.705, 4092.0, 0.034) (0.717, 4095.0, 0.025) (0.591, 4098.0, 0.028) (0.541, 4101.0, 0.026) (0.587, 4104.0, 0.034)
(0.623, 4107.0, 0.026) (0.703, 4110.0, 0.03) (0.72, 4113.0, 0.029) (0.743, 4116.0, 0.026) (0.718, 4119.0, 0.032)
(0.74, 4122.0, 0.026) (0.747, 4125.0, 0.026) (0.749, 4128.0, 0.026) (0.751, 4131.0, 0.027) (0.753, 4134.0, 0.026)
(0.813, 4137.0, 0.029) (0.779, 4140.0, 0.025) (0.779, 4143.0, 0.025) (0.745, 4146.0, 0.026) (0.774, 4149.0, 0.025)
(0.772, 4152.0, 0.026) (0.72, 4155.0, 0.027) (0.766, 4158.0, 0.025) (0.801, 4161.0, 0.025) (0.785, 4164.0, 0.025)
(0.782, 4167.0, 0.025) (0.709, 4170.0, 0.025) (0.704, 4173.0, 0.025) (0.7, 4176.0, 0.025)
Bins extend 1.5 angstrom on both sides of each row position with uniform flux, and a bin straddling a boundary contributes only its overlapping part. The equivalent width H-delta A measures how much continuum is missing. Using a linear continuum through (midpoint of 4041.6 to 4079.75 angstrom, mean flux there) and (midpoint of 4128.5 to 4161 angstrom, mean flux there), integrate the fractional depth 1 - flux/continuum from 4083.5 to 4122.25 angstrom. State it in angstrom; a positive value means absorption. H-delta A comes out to 3.7 angstrom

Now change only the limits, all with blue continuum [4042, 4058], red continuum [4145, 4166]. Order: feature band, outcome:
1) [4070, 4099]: 1.2 angstrom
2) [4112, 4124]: 0.5 angstrom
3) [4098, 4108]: 2.4 angstrom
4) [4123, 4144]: 0.0 angstrom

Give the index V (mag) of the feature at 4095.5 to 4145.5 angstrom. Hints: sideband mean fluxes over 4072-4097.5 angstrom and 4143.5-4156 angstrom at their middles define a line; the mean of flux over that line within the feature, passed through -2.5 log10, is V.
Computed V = 0.06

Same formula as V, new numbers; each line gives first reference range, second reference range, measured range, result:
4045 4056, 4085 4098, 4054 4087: -0.02 mag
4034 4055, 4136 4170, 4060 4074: 0.04 mag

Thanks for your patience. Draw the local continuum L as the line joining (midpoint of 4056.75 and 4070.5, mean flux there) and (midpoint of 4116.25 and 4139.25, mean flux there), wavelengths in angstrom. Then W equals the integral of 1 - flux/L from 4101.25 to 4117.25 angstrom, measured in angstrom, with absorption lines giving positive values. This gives 1.9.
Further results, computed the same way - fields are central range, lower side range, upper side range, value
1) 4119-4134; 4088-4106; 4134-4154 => -0.36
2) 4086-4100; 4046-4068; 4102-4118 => 0.01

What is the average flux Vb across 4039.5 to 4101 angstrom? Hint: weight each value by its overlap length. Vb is 0.738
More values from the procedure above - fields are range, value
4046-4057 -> 0.753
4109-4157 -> 0.751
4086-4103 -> 0.67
